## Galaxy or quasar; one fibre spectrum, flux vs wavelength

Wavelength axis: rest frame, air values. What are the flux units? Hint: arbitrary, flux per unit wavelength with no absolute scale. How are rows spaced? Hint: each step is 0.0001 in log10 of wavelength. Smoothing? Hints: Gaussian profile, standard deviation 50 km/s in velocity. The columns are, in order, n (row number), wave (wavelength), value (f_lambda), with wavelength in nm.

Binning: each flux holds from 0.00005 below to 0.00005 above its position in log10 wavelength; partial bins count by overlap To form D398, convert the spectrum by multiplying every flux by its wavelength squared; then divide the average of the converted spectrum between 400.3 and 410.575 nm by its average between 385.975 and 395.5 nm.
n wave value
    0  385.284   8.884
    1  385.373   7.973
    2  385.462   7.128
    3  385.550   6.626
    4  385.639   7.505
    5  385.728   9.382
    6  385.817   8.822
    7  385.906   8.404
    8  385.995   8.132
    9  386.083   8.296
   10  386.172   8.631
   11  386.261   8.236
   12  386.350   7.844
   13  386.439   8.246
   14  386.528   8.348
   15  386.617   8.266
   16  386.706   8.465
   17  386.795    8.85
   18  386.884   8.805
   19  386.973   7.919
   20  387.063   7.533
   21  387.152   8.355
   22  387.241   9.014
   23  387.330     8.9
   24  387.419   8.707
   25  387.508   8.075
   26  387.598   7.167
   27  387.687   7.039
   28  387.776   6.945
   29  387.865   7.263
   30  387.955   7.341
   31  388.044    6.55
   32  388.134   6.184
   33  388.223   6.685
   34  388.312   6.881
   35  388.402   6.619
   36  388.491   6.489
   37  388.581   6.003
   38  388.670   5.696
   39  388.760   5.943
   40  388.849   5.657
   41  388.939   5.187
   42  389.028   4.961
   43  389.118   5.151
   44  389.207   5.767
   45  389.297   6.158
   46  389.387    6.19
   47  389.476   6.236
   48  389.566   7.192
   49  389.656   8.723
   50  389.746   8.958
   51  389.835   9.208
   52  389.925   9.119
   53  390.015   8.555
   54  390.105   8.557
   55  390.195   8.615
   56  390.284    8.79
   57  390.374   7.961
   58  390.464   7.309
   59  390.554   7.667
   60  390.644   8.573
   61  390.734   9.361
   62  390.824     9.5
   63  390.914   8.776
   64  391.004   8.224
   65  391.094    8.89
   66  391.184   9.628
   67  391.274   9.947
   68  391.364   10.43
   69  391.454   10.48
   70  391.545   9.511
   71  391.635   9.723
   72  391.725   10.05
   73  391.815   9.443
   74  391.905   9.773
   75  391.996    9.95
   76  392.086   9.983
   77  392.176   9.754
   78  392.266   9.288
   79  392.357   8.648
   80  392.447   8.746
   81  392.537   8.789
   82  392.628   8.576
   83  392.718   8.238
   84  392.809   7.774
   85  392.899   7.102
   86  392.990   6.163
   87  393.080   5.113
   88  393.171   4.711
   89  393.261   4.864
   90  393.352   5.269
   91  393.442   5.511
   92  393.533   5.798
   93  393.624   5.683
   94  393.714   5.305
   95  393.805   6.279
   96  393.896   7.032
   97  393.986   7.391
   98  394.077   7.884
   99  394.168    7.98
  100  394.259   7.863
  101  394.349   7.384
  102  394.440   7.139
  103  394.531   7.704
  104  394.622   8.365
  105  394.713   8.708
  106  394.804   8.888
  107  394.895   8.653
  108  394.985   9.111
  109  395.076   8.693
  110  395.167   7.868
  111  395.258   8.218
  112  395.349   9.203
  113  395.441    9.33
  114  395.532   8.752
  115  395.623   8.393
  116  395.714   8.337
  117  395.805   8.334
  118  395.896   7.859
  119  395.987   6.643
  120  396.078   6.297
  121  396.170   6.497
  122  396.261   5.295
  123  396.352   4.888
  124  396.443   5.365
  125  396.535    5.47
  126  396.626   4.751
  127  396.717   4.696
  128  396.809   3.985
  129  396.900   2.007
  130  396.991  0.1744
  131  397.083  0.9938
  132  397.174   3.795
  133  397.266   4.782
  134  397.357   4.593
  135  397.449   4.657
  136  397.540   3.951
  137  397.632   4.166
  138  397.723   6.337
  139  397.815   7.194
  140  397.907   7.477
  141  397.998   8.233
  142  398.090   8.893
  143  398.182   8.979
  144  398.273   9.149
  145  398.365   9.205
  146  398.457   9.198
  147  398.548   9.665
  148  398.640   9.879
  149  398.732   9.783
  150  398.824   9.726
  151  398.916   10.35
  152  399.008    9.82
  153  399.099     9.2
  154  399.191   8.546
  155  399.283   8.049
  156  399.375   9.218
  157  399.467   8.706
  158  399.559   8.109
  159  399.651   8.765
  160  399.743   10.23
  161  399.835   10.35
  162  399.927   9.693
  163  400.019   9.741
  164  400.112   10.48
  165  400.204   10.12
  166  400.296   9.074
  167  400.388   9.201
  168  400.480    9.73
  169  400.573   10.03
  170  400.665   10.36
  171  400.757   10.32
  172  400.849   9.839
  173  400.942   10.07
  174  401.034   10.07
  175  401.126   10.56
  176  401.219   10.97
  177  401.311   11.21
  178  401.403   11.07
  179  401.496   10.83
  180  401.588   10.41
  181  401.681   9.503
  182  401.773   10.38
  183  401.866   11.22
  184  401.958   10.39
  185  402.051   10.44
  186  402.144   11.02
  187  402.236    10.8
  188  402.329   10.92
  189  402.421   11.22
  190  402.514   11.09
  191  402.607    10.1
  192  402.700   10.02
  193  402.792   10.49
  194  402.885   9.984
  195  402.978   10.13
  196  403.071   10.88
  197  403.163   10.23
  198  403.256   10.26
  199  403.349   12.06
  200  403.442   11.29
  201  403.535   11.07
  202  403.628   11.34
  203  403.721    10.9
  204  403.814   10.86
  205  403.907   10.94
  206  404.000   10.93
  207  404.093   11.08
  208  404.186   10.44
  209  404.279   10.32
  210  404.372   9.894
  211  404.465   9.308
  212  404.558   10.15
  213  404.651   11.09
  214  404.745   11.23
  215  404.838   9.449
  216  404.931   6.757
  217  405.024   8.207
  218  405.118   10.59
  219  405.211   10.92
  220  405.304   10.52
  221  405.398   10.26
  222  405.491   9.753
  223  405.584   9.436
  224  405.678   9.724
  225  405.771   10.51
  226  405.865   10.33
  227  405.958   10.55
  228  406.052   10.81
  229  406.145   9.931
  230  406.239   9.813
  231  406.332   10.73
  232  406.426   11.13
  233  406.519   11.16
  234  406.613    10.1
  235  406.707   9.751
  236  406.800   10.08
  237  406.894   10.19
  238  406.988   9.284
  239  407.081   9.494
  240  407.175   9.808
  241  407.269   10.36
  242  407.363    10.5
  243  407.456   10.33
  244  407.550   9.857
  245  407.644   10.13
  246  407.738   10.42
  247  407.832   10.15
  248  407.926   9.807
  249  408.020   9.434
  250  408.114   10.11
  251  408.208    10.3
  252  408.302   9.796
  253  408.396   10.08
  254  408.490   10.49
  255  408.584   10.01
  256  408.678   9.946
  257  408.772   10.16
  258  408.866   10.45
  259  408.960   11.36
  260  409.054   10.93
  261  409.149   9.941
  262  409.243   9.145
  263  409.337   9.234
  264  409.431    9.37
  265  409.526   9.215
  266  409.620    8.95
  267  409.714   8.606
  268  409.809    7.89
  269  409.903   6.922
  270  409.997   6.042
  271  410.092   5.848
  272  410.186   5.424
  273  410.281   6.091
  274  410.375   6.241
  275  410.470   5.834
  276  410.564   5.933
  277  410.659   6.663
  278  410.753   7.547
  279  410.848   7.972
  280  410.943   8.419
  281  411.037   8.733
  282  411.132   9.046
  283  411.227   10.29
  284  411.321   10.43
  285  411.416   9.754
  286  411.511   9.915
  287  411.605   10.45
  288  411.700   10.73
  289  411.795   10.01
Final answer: 1.4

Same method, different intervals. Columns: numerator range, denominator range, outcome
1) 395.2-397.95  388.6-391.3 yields 0.78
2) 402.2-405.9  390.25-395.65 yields 1.35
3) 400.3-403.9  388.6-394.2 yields 1.43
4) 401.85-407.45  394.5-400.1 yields 1.44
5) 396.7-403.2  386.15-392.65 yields 1.16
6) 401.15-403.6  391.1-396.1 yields 1.39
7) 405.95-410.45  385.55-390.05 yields 1.40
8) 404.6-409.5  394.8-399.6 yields 1.48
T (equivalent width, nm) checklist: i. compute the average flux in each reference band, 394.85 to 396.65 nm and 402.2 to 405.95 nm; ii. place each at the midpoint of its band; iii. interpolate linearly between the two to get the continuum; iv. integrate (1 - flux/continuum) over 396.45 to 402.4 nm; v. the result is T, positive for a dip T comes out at 0.26 nm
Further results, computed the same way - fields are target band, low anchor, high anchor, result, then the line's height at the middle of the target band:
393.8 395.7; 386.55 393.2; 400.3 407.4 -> 0.131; 8.78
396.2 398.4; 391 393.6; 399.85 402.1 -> 0.949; 9.4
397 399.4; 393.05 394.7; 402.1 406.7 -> 0.237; 8.15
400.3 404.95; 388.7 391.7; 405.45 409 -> -0.427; 9.59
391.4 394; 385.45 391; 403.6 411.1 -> 0.096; 8.08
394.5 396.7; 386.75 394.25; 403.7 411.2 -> 0.187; 8.24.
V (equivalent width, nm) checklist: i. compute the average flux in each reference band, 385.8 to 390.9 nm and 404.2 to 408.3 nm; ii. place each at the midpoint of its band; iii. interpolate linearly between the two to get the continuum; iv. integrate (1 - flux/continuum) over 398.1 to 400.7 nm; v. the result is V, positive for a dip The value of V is -0.097 nm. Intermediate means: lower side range 7.62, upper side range 10.1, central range 9.47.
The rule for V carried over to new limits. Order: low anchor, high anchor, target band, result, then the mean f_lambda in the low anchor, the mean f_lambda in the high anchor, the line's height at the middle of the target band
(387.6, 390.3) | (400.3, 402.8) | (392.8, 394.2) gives 0.35 nm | 6.94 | 10.4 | 8.2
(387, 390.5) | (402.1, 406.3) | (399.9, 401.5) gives -0.08 nm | 7.23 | 10.4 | 9.68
